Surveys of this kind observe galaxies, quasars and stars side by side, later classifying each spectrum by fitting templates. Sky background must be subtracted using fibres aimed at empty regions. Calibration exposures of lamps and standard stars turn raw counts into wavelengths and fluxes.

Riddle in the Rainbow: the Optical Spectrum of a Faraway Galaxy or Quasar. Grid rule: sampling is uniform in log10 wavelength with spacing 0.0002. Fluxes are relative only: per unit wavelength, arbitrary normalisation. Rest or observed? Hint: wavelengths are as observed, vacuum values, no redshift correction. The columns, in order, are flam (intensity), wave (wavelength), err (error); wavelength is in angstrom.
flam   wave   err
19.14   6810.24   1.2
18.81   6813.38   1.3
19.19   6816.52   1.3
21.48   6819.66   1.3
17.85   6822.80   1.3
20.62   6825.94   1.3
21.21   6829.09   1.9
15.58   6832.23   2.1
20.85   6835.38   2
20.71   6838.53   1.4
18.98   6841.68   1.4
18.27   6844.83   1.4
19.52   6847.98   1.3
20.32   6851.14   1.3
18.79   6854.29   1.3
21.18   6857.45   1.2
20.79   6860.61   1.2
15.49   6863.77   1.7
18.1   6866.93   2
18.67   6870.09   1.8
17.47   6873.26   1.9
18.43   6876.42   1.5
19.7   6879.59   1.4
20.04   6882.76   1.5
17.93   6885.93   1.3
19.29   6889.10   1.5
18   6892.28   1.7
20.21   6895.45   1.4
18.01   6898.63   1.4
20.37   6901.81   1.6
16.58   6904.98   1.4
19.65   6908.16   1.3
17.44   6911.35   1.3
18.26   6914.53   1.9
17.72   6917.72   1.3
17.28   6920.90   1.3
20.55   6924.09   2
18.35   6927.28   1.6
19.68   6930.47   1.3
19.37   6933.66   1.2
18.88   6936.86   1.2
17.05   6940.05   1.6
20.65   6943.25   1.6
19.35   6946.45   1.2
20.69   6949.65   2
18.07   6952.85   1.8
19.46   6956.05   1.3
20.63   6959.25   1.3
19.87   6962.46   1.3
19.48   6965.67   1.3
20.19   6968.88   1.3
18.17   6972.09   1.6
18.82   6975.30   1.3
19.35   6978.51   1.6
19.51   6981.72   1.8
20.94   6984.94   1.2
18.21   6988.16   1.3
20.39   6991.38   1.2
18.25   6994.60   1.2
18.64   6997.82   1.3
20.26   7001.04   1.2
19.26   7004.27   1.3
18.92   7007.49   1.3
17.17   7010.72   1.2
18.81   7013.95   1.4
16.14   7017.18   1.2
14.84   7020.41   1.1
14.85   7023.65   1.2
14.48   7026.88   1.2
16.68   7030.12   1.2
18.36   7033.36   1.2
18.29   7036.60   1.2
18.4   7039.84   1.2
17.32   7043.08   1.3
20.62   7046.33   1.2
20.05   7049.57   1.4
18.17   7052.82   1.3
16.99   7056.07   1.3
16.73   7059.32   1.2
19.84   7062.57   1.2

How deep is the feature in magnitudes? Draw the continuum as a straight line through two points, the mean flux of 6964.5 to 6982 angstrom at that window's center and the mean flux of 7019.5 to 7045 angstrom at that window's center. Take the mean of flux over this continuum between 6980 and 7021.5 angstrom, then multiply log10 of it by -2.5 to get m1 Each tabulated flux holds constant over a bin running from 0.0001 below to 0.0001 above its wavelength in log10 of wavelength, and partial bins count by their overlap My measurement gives -0.03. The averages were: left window 19.2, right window 16.7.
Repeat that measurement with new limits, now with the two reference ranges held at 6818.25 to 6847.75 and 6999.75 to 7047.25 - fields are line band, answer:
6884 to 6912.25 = 0.011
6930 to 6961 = -0.059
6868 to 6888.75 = 0.018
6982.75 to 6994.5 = -0.098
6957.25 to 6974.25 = -0.085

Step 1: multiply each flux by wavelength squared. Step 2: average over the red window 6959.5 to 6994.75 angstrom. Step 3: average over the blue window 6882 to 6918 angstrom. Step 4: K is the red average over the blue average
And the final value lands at 1.07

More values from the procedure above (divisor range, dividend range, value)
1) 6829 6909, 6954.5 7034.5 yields 1.01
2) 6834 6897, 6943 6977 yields 1.05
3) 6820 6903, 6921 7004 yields 1.04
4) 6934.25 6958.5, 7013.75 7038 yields 0.87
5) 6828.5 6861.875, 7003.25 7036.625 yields 0.91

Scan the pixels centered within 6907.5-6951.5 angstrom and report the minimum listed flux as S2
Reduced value 17.05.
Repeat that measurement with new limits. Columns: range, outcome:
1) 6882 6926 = 16.58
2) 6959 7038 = 14.48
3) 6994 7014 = 17.17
